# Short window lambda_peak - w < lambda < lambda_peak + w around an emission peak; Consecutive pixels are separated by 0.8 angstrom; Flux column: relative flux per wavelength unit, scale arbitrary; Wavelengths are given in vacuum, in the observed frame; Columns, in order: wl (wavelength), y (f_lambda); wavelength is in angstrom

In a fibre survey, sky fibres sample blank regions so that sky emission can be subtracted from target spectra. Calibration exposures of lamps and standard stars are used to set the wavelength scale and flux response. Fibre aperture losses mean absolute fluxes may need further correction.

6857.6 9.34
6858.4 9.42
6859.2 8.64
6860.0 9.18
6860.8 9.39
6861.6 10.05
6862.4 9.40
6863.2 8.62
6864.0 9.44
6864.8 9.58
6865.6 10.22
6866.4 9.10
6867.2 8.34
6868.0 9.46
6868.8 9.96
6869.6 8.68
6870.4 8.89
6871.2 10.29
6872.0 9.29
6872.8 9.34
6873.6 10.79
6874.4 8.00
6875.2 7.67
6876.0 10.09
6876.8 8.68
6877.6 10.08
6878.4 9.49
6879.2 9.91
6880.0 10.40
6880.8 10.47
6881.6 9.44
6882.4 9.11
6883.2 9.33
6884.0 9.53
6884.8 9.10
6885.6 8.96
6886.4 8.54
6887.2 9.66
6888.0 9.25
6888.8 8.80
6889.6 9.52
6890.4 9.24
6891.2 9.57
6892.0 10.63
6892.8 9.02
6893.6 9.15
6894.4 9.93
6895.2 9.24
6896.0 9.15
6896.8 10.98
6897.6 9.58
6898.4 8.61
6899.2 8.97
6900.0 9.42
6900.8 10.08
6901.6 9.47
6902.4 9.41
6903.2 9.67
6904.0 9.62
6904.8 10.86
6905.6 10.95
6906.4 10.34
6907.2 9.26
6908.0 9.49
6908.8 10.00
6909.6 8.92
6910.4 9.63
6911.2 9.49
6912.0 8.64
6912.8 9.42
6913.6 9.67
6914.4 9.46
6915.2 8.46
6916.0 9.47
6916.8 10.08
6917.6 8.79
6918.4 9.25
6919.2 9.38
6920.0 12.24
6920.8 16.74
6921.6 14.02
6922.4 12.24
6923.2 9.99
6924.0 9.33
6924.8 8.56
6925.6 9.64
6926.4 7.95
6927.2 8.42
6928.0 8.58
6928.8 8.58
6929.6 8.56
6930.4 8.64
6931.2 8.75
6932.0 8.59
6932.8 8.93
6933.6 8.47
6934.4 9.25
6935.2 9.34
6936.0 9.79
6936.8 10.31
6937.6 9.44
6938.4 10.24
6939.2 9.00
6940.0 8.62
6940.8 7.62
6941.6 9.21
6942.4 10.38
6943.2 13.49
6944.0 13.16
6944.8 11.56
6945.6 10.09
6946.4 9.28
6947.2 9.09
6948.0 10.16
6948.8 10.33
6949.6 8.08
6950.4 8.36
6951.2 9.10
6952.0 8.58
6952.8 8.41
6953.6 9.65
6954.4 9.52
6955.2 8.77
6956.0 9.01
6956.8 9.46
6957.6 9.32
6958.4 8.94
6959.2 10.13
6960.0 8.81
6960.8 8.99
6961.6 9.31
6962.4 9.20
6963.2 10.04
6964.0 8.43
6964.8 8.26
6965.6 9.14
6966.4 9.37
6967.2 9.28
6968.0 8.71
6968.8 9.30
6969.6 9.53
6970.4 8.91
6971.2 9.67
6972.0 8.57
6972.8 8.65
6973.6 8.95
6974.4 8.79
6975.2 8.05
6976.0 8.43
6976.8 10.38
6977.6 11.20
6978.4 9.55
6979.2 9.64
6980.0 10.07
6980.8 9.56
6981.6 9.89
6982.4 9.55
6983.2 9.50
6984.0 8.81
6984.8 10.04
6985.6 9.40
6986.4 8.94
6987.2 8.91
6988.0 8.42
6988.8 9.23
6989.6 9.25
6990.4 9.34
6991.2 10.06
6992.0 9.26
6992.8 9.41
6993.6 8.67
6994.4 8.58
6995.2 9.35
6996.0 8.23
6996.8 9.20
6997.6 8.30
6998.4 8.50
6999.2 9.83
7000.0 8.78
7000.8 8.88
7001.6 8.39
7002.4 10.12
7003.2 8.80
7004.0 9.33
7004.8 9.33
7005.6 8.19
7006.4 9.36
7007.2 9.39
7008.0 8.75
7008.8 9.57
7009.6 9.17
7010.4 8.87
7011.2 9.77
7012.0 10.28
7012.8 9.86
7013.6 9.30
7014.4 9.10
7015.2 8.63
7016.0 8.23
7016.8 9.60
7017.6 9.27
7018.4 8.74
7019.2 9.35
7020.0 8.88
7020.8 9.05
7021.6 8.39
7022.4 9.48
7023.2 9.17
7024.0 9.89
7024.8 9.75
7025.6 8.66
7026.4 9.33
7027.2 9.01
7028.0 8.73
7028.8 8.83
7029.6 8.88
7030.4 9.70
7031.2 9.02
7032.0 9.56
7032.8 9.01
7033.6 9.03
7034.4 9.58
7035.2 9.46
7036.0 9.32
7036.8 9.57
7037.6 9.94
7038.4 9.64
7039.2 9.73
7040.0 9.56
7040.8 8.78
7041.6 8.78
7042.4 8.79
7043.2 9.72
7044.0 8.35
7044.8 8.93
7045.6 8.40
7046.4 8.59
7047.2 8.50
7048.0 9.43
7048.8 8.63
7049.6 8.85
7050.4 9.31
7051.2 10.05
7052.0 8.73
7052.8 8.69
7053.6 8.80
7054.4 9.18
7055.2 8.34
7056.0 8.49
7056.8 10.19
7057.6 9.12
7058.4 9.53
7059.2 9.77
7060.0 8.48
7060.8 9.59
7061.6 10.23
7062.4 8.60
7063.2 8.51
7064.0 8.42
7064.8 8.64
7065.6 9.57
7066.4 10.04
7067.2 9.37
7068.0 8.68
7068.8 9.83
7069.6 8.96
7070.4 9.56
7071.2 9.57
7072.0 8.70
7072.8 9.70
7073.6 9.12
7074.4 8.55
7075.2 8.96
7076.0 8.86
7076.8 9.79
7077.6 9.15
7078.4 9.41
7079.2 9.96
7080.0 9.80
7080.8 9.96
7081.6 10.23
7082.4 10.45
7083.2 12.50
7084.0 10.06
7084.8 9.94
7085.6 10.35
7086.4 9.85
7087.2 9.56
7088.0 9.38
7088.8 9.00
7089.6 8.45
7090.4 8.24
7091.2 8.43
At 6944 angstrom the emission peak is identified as [N II] 6583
